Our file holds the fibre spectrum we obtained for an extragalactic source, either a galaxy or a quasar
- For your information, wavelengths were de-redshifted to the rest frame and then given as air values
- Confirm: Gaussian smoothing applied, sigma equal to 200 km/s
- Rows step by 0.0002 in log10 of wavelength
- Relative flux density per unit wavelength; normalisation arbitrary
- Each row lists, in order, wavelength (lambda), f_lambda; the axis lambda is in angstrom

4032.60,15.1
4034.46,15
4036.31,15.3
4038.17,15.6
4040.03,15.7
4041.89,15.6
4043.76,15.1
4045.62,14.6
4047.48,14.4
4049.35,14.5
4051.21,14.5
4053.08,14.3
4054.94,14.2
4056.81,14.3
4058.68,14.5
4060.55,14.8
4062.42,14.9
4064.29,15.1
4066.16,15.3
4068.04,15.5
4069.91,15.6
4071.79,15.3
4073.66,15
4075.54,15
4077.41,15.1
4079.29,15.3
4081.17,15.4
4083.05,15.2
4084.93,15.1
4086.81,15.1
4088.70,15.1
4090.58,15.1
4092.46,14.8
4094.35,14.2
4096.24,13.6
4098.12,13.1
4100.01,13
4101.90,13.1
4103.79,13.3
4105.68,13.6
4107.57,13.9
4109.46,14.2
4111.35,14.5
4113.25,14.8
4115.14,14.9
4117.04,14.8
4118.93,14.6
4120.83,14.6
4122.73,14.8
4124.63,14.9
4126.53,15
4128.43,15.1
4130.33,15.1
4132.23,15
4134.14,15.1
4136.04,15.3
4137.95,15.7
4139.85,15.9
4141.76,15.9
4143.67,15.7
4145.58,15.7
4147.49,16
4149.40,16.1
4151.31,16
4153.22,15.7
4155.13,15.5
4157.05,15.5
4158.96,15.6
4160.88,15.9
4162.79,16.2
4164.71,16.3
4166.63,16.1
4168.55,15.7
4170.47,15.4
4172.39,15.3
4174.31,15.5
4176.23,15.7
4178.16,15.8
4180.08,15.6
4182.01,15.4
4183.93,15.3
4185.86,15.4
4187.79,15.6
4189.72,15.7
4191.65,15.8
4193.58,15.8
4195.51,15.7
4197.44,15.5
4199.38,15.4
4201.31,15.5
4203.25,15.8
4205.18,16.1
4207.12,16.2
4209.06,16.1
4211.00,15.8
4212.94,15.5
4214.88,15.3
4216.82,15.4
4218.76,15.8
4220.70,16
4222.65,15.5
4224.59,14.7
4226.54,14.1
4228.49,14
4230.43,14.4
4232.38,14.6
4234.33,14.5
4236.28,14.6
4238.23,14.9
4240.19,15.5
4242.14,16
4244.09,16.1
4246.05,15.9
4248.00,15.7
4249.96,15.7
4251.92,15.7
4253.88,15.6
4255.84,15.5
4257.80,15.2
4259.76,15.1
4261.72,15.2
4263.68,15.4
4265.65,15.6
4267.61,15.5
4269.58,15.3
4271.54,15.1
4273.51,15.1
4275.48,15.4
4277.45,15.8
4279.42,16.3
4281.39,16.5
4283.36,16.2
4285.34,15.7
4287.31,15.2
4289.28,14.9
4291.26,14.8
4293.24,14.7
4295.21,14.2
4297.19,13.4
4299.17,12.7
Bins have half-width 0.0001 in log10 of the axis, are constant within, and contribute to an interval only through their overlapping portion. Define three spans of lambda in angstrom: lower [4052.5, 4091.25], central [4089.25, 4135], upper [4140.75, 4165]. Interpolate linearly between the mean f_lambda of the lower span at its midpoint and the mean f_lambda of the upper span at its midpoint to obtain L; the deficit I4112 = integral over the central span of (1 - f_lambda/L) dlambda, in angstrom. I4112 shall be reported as 3.1 angstrom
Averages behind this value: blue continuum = 15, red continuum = 15.8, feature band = 14.4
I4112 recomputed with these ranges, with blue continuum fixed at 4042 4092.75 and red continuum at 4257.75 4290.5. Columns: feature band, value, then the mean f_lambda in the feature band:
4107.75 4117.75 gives 0.3 angstrom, 14.6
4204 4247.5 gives 0.1 angstrom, 15.3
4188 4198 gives -0.3 angstrom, 15.7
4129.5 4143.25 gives -0.3 angstrom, 15.4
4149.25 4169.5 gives -0.9 angstrom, 15.9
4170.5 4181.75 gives -0.2 angstrom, 15.6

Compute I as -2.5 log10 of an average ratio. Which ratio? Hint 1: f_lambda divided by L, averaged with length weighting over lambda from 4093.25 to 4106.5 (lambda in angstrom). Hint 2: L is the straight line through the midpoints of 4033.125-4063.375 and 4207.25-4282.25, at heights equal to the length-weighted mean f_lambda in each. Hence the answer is 0.119 mag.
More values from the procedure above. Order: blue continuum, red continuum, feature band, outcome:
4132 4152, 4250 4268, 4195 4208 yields -0.01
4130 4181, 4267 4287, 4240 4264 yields 0.01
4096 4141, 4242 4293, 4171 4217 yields -0.04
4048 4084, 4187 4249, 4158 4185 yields -0.03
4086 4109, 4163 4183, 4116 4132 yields -0.02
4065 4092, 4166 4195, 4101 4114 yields 0.11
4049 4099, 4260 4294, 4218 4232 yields 0.03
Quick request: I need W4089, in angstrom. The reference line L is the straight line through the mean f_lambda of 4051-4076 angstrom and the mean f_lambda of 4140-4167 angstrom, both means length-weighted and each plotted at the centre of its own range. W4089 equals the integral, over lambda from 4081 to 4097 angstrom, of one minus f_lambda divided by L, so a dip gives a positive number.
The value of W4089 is 0.3 angstrom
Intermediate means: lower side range 14.9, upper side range 15.9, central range 14.8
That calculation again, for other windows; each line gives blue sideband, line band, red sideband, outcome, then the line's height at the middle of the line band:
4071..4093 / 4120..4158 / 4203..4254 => -0.5 angstrom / 15.2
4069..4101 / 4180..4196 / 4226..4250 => -0.7 angstrom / 15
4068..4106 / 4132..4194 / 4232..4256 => -2.8 angstrom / 15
